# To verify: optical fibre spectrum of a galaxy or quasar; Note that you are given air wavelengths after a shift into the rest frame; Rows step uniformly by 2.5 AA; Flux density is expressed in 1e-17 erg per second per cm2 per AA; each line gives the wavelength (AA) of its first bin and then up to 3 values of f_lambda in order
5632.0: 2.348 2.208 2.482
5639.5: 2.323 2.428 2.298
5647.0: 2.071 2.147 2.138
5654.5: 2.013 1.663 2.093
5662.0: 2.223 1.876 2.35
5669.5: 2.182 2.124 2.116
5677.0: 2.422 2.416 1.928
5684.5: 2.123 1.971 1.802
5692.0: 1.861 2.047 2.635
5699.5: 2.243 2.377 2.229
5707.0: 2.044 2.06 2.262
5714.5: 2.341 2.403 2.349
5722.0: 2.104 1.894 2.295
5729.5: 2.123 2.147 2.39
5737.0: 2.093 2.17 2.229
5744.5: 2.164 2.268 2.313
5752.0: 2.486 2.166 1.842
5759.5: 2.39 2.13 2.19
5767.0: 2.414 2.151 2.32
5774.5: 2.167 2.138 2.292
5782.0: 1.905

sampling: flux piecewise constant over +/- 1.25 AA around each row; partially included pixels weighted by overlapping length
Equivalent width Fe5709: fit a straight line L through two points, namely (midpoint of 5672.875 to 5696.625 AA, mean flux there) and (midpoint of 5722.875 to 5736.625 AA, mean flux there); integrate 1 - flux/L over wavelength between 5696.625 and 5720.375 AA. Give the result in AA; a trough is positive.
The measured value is -1.66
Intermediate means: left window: 2.1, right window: 2.16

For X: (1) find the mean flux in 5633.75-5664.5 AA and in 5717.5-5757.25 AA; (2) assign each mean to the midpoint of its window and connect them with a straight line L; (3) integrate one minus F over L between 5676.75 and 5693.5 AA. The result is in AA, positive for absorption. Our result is 1.0 AA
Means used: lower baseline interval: 2.16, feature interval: 2.05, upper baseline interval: 2.2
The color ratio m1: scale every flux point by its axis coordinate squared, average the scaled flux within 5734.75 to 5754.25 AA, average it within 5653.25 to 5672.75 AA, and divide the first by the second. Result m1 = 1.12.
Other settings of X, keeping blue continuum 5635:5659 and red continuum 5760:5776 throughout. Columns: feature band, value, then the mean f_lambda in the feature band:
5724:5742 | 0.3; 2.17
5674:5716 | 0.5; 2.17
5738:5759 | 0.1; 2.21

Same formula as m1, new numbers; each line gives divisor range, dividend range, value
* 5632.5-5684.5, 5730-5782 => 1.05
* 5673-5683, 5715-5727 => 1.01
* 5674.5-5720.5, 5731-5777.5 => 1.03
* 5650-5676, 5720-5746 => 1.07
